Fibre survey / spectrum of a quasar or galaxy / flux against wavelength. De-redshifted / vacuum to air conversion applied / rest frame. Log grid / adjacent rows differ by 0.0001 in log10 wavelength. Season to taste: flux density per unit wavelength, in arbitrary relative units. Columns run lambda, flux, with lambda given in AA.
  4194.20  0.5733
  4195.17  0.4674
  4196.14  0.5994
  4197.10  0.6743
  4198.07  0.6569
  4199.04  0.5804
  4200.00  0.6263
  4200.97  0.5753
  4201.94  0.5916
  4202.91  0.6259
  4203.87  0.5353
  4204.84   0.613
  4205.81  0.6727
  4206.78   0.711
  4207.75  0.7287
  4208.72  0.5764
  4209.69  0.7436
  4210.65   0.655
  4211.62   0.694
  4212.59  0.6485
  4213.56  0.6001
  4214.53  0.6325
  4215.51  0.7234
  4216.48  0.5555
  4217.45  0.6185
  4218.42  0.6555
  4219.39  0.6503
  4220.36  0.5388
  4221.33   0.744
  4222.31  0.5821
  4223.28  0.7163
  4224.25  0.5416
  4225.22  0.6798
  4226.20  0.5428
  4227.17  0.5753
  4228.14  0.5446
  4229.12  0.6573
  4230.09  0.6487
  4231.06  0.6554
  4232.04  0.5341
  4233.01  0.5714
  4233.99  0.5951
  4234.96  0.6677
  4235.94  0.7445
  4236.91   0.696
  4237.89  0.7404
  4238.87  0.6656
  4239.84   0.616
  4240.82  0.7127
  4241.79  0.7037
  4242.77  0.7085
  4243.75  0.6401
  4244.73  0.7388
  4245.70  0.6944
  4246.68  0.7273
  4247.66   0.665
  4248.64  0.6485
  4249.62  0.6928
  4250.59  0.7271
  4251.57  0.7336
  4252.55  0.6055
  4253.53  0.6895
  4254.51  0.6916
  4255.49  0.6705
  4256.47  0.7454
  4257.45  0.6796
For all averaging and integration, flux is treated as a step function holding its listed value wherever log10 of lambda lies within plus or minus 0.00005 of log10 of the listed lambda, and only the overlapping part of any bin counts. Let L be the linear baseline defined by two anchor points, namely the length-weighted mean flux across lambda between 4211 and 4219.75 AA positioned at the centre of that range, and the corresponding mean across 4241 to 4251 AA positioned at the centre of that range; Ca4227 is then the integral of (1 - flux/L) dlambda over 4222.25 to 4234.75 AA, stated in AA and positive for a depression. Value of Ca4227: 1.1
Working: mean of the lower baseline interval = 0.642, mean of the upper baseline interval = 0.695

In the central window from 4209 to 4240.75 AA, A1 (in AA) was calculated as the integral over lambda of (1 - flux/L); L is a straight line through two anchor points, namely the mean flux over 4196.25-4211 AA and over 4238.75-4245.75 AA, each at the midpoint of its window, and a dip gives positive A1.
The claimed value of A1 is 1.2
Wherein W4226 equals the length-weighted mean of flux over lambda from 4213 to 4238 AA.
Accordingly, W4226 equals 0.63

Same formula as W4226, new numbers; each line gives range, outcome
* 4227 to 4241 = 0.642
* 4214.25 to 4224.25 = 0.637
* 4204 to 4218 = 0.652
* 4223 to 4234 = 0.604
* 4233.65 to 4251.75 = 0.691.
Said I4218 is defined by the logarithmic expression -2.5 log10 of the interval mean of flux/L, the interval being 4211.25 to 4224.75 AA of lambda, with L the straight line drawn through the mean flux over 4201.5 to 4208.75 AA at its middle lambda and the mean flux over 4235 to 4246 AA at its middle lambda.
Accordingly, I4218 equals 0.04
